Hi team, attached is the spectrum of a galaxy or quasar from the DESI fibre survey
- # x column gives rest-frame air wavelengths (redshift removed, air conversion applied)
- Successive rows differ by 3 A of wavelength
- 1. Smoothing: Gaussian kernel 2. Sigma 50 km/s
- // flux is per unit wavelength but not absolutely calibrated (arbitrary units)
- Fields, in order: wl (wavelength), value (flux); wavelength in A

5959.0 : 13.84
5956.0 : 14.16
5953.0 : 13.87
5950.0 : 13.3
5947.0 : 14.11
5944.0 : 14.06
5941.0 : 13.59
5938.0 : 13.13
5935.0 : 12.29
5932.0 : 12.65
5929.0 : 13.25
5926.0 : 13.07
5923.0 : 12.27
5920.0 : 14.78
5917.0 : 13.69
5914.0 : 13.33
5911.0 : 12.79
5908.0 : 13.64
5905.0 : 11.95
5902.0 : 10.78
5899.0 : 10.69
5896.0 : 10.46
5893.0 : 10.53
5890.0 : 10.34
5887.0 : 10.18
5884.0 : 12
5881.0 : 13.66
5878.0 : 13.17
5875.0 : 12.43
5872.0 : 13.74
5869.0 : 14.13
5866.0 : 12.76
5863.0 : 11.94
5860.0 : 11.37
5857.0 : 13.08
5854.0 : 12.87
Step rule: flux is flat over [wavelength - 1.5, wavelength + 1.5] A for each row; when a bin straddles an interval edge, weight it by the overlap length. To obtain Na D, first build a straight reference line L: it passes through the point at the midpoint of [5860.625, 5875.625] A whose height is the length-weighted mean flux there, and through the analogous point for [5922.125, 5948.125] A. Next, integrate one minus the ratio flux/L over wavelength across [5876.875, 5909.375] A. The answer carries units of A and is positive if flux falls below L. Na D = 3.7 A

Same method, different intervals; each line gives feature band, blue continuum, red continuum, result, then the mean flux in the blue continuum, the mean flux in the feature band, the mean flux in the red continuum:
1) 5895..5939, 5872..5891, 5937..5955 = 1.4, 12.1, 12.6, 13.7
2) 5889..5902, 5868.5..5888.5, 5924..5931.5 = 2.3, 12.7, 10.5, 13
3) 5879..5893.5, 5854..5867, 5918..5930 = 1.5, 12.3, 11.5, 13.4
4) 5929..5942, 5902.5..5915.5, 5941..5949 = 0.7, 12.8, 12.9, 13.9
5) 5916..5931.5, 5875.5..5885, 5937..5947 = 0.1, 12.9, 13.4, 13.7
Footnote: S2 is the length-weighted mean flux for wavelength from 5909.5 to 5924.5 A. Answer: 13.4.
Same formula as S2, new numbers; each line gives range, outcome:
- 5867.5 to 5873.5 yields 13.9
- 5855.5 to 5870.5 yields 12.7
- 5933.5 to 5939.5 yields 12.7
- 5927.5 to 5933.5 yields 13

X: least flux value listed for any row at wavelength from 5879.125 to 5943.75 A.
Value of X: 10.18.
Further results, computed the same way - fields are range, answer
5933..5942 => 12.29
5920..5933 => 12.27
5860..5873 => 11.37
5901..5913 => 10.78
